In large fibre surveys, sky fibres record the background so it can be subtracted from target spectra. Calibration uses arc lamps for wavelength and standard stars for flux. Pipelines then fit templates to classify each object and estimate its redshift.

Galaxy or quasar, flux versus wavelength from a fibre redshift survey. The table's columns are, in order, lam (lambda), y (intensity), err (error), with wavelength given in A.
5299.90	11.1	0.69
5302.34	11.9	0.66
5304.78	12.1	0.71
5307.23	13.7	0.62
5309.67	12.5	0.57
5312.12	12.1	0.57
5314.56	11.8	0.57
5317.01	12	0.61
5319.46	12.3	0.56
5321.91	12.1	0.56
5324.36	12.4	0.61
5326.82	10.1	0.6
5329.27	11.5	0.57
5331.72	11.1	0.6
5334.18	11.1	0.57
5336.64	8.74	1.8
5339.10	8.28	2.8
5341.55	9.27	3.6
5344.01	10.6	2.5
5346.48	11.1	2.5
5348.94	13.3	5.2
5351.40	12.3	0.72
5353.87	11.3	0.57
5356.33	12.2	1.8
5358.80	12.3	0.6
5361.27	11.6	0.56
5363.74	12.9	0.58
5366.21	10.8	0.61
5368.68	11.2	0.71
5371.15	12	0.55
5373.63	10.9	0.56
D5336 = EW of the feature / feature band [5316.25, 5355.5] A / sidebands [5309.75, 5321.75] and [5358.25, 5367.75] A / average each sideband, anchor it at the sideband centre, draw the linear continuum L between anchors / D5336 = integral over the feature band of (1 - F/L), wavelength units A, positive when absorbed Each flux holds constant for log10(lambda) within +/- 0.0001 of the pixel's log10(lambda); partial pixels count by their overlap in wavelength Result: 2.9 A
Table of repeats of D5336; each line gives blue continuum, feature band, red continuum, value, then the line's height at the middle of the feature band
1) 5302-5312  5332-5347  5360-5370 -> 2.7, 12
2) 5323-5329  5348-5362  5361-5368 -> -0.6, 11.6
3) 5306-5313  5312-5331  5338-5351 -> 0.5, 12.1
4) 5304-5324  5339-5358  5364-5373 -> 0.9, 11.8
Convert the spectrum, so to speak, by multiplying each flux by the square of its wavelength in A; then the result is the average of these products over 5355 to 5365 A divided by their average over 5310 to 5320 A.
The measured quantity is 1.03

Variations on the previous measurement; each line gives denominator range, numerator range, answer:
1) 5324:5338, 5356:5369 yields 1.12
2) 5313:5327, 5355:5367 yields 1.02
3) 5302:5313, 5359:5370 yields 0.95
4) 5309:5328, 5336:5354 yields 0.90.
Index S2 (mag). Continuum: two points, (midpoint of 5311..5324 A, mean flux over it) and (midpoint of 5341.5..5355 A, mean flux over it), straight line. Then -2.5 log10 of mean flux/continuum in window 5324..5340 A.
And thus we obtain 0.139 mag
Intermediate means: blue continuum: 12.1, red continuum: 11.5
